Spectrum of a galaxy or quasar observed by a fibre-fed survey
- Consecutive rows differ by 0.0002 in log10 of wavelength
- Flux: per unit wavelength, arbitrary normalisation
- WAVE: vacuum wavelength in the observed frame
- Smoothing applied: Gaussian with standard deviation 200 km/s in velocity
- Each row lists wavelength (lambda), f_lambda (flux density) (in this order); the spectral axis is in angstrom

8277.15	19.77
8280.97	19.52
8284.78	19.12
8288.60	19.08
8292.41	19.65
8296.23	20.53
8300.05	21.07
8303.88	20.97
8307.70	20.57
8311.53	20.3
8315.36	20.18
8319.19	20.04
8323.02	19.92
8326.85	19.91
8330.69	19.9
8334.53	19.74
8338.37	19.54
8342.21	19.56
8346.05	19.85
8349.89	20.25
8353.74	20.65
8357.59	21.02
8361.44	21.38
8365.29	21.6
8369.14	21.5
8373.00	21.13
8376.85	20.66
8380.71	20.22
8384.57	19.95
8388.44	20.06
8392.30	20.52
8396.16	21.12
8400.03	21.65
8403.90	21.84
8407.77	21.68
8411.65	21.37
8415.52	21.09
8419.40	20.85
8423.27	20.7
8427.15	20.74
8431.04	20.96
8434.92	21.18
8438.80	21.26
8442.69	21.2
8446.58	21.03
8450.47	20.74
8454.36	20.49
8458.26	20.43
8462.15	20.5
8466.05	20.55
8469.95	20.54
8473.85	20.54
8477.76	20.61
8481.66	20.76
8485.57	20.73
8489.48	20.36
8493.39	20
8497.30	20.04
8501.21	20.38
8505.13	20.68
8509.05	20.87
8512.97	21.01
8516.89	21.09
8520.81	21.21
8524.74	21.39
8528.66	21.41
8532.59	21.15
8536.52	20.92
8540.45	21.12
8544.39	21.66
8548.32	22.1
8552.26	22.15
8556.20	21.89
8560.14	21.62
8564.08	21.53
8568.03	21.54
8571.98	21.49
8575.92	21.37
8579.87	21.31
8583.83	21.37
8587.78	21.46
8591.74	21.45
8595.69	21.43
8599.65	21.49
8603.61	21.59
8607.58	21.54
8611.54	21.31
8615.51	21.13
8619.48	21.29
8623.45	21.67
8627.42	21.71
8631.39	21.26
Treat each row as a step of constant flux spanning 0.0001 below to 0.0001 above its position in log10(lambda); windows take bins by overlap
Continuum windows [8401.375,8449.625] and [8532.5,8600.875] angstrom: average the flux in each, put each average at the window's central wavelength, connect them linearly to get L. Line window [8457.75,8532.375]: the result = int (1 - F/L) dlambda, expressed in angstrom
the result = 2.2 angstrom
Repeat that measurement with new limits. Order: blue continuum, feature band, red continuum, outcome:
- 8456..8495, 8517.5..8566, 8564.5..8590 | -0.9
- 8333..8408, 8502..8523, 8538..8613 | 0.3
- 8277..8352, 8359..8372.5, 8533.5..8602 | -0.8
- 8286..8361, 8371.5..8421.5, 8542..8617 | -0.9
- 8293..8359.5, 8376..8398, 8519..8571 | 0.2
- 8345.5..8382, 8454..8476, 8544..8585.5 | 0.8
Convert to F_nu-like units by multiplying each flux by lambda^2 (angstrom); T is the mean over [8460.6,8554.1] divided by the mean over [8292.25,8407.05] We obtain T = 1.1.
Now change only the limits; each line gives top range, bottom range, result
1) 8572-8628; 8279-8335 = 1.15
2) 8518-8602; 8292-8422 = 1.09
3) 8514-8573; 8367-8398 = 1.08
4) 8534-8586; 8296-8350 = 1.13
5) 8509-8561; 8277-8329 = 1.13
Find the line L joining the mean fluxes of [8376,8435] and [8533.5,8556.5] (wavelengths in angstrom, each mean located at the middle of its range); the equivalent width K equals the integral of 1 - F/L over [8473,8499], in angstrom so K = 1.1 angstrom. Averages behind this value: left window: 20.9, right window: 21.6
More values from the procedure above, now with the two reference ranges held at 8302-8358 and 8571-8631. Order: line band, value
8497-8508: 0.3 angstrom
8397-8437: -1.3 angstrom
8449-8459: 0.1 angstrom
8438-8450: -0.2 angstrom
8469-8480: 0.1 angstrom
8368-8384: -0.3 angstrom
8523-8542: -0.1 angstrom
